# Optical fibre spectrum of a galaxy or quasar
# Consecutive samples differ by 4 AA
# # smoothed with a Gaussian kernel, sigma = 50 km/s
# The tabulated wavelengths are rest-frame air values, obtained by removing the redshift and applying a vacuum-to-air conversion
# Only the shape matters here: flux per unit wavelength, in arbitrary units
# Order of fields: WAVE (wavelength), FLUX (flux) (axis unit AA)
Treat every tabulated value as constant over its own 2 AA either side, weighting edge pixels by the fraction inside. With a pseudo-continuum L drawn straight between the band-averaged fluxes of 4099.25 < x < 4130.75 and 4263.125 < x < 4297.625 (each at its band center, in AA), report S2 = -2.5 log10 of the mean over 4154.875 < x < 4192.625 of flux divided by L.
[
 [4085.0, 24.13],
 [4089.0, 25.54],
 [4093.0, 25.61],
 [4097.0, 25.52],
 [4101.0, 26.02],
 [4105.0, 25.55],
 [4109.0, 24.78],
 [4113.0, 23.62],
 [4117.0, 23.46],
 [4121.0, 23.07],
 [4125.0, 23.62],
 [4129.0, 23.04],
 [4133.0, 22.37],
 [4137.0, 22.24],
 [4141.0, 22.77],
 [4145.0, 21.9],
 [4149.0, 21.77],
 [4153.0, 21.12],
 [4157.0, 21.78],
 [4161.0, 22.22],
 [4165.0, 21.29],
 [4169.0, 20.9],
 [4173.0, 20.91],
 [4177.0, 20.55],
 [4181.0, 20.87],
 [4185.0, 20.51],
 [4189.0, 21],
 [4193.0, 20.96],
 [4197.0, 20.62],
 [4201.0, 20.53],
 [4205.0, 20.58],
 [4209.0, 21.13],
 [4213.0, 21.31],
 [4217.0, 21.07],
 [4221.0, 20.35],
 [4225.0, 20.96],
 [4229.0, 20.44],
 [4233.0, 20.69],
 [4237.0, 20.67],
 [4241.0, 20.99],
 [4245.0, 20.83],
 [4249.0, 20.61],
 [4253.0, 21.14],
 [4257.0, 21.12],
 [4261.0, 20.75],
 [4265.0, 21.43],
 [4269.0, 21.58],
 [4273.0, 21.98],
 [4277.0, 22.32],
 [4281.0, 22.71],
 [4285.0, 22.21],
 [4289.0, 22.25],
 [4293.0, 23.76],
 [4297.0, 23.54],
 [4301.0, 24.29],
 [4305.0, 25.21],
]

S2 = 0.12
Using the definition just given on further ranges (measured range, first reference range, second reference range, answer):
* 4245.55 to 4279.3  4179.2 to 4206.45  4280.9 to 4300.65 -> 0.05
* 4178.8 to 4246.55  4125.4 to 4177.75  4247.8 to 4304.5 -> 0.06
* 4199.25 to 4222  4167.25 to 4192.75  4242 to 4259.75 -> 0.00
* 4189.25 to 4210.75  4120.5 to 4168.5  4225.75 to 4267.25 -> 0.04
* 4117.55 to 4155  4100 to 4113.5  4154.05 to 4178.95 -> 0.03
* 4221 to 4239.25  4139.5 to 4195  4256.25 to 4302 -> 0.06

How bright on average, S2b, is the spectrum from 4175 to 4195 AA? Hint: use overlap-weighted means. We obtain 20.8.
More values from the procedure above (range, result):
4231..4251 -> 20.8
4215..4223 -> 20.7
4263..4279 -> 21.8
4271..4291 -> 22.3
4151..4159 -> 21.5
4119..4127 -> 23.3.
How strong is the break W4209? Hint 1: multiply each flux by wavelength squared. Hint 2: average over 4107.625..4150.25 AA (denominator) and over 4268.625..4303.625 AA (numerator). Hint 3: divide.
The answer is 1.07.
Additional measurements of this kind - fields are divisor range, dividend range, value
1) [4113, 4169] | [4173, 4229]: 0.96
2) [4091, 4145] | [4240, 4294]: 0.97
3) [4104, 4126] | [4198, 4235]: 0.91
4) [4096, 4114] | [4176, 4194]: 0.86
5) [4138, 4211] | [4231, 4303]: 1.08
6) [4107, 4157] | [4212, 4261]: 0.96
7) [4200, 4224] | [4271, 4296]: 1.12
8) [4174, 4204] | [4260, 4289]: 1.10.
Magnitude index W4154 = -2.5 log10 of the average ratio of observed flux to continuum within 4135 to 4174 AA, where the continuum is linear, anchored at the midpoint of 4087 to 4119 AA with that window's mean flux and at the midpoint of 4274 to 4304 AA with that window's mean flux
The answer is 0.13 mag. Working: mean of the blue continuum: 25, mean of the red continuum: 23.1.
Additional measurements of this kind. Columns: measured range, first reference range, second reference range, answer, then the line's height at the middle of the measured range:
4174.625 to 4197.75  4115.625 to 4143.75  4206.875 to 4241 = 0.05 mag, 21.7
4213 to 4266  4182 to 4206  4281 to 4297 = 0.04 mag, 21.7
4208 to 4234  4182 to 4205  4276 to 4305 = 0.03 mag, 21.4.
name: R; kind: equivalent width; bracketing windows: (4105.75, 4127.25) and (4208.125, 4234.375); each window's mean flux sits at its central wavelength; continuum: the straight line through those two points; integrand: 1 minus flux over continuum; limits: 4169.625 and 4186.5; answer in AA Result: 1.0 AA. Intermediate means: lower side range 23.8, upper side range 20.8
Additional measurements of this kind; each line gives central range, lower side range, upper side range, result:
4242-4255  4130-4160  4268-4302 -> 0.97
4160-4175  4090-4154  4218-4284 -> 0.97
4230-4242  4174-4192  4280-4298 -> 0.59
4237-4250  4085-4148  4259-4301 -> 1.09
